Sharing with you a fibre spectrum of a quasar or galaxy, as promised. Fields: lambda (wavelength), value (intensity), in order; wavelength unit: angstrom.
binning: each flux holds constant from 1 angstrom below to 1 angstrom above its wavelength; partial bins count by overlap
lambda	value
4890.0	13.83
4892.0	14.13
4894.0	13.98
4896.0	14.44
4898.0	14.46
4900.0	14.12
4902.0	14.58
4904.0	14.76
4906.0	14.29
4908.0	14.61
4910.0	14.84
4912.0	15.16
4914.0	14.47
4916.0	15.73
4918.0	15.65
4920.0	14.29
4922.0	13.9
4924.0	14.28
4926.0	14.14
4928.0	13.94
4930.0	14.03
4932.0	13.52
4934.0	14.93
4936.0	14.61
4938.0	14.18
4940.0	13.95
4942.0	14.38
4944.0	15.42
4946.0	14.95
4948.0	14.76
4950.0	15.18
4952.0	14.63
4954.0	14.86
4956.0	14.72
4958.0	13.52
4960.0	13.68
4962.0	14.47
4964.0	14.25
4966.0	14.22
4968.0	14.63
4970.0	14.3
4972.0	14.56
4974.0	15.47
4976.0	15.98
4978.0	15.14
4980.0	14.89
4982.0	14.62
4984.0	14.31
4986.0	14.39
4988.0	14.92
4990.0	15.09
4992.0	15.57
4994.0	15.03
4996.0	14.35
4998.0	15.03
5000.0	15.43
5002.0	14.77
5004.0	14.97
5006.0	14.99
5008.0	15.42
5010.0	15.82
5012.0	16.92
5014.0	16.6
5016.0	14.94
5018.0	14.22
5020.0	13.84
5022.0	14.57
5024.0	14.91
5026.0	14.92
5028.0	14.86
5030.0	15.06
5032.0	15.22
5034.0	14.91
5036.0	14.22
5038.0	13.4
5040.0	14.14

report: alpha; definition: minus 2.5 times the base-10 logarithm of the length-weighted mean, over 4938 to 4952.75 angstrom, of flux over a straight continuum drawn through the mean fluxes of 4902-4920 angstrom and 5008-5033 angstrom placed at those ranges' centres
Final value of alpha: 0.02 mag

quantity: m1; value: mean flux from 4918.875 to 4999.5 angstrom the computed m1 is 14.6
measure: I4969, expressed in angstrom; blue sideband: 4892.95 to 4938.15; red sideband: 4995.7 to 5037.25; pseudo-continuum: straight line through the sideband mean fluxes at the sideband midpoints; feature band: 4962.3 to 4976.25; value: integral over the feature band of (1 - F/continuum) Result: 0.1 angstrom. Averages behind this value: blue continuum 14.5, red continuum 15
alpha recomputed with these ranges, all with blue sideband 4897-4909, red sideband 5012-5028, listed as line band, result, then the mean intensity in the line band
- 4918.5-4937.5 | 0.03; 14.2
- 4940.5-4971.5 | 0.01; 14.5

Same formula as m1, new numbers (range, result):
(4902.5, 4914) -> 14.7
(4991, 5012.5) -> 15.3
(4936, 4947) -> 14.6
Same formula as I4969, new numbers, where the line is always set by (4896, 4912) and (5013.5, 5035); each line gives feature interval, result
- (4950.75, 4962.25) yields 0.3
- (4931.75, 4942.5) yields 0.2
